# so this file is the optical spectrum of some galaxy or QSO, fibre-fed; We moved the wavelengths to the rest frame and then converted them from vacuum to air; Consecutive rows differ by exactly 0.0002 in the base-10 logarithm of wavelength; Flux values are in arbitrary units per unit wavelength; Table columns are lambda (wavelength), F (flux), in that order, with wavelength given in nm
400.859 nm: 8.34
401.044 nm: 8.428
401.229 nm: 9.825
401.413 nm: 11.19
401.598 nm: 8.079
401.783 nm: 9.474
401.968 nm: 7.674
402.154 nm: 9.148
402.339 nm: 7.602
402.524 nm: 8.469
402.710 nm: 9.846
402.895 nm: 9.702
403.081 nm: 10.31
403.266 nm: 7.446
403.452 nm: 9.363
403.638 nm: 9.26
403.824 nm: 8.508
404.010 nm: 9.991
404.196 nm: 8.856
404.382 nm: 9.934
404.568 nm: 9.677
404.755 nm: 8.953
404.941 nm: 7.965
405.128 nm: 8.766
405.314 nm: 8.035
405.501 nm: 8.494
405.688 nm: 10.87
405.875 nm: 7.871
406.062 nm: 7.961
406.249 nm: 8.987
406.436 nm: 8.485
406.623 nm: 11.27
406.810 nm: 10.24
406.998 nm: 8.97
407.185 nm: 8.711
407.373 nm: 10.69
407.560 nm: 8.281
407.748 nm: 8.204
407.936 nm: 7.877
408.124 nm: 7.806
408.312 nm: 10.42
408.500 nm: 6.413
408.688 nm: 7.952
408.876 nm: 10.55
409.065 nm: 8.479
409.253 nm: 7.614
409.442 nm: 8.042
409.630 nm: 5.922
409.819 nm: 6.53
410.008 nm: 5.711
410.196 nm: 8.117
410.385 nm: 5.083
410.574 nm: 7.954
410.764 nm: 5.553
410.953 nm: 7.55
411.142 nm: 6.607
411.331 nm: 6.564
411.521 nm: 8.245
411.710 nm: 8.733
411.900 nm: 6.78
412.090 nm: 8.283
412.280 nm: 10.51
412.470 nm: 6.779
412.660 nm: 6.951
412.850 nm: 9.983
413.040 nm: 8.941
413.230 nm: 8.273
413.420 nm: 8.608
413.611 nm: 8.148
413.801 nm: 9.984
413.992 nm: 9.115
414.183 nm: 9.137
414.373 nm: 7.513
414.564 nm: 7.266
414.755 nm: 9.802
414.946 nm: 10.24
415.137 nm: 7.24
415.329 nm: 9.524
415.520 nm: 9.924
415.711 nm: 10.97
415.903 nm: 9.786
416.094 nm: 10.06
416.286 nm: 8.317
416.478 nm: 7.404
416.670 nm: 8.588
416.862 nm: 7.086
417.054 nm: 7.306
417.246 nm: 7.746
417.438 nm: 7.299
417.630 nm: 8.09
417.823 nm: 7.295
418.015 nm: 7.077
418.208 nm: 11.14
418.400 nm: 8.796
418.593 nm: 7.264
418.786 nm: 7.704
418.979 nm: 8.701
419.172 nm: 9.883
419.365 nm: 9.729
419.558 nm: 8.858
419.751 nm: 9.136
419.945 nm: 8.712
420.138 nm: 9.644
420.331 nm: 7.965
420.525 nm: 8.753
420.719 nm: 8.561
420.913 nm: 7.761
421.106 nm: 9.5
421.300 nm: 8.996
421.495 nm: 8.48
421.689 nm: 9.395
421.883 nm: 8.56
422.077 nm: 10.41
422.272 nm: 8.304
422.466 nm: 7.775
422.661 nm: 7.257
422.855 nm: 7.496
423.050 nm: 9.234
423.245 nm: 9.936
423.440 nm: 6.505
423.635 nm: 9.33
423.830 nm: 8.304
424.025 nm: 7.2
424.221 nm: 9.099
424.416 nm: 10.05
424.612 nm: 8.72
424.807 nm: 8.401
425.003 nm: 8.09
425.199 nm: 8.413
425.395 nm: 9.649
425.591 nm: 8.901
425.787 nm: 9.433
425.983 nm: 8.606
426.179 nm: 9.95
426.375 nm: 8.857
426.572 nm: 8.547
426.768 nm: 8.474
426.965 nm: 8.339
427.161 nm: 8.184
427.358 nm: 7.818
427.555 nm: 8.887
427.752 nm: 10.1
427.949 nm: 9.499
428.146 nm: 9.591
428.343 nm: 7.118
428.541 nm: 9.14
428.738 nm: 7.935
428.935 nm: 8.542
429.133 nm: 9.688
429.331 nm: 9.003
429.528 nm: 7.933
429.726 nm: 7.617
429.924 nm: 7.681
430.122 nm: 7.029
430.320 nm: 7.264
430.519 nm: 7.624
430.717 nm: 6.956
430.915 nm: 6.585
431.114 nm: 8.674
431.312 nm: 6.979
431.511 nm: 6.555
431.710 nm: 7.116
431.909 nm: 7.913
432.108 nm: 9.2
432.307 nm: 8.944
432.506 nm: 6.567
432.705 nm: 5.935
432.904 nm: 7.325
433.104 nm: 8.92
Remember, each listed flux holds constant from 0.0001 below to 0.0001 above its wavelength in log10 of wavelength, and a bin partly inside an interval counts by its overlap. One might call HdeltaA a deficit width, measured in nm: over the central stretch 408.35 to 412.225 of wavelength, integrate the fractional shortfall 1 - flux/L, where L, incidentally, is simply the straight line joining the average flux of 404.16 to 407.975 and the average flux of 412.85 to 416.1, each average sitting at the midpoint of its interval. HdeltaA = 0.704 nm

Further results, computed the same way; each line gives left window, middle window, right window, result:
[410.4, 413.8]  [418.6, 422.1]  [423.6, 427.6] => -0.19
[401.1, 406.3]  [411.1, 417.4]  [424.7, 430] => 0.25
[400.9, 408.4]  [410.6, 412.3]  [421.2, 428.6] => 0.26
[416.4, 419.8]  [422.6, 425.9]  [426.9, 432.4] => -0.16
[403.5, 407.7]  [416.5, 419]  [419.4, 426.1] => 0.24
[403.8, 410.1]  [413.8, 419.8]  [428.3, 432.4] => -0.25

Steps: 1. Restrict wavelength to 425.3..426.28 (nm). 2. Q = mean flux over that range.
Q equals 9.31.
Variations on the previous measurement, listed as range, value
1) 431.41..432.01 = 7.19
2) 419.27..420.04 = 9.11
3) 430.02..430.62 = 7.3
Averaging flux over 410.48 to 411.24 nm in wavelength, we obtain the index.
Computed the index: 6.91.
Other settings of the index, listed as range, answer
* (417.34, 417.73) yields 7.69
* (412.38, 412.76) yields 6.91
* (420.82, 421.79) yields 8.83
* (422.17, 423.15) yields 8.03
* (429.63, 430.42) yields 7.39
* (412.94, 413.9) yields 8.8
